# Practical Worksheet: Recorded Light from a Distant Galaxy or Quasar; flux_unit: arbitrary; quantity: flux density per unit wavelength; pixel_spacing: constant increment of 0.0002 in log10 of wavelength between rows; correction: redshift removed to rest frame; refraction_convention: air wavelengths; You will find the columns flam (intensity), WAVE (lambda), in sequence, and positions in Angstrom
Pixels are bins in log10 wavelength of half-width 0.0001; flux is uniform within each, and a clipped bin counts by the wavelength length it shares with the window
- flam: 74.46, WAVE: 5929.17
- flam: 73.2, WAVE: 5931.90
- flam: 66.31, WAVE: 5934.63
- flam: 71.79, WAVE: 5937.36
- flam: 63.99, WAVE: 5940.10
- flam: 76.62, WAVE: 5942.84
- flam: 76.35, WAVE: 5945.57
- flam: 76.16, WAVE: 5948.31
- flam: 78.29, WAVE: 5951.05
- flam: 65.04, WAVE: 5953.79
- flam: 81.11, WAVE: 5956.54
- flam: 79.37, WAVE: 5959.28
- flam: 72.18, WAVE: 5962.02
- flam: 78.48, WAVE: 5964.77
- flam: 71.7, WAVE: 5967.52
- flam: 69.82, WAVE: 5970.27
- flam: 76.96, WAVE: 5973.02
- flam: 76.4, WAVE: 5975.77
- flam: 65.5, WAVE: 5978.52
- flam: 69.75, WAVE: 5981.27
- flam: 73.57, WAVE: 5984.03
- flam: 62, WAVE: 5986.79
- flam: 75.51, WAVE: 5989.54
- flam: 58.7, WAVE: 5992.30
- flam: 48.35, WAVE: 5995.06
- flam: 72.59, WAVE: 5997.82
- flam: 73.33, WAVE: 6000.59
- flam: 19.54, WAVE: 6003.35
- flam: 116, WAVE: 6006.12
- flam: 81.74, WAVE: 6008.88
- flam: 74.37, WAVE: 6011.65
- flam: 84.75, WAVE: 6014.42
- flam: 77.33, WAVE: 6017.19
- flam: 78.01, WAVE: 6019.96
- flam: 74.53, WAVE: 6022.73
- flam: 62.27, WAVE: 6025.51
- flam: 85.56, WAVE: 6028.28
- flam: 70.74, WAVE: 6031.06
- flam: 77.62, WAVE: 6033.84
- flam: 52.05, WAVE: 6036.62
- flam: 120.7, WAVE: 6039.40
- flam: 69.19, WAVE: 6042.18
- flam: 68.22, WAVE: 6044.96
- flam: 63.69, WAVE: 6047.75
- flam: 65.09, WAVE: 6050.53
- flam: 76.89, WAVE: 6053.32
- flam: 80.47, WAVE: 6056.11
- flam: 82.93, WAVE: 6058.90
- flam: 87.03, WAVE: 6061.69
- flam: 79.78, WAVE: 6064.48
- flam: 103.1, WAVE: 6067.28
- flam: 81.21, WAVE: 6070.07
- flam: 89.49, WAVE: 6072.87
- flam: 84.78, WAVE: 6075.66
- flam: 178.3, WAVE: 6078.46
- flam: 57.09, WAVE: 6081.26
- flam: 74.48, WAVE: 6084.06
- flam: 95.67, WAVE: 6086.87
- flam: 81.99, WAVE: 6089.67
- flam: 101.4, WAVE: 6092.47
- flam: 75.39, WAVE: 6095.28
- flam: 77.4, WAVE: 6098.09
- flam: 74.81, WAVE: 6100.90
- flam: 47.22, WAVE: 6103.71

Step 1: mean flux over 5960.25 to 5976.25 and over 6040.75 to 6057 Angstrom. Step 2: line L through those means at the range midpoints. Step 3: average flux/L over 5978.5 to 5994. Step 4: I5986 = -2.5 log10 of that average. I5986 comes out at 0.09 mag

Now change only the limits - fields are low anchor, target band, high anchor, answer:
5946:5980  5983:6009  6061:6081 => 0.21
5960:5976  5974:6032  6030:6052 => 0.04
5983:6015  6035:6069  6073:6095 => 0.08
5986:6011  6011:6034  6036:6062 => -0.06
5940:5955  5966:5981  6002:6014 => 0.03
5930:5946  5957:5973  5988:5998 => -0.12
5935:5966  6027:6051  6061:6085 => 0.17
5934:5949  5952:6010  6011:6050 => 0.04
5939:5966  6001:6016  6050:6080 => 0.12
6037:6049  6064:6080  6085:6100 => -0.25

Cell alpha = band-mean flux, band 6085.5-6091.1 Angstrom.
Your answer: 89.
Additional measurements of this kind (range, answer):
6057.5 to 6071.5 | 86.8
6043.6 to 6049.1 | 65.9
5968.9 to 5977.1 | 74.4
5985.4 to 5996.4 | 61.2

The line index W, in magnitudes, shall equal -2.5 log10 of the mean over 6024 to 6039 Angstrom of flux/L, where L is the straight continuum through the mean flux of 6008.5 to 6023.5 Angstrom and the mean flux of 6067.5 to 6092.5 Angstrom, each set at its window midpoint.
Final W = 0.13 mag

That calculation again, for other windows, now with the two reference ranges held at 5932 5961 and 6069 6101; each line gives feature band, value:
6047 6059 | 0.175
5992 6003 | 0.314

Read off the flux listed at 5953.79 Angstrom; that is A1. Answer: 65.04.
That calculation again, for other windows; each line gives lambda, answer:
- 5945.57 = 76.35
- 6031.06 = 70.74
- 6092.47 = 101.4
